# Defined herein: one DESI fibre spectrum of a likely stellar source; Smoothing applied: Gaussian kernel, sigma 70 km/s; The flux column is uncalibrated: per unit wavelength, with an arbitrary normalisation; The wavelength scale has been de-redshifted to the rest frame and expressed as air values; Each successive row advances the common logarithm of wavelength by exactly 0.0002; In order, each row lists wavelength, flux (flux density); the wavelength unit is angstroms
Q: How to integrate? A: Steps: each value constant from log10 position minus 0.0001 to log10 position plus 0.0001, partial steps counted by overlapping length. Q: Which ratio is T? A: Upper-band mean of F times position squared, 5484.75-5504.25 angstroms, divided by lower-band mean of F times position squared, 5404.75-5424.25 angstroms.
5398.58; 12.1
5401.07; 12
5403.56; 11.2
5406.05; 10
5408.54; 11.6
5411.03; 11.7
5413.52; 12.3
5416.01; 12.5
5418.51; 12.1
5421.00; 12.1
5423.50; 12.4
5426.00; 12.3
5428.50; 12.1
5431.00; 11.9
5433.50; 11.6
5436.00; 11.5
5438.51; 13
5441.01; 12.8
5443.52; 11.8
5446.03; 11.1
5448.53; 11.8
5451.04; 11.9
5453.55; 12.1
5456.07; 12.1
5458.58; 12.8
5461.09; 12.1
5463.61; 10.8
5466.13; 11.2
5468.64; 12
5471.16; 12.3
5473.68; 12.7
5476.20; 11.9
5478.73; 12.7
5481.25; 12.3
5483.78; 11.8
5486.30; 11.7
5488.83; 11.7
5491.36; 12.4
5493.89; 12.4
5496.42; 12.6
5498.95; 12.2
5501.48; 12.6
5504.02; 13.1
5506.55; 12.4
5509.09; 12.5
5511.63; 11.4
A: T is 1.07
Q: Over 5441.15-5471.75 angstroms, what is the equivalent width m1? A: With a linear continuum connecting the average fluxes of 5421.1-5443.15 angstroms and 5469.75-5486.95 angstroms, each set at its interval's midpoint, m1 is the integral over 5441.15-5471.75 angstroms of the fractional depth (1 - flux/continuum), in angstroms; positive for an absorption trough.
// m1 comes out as 0.8 angstroms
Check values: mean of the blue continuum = 12.2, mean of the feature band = 11.9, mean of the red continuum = 12.2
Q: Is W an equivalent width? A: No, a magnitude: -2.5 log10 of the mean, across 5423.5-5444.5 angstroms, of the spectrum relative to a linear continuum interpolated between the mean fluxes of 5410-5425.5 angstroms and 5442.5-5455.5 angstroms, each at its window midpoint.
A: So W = -0.02 mag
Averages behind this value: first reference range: 12.2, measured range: 12.1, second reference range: 11.8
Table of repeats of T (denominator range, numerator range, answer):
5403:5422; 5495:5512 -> 1.10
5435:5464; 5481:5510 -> 1.04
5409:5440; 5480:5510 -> 1.04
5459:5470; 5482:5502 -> 1.06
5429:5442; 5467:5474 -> 1.02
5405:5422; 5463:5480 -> 1.04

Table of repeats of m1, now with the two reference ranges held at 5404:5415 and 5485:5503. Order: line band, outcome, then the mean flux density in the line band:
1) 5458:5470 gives 0.22 angstroms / 11.7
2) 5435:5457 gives -0.46 angstroms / 12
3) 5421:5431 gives -0.54 angstroms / 12.2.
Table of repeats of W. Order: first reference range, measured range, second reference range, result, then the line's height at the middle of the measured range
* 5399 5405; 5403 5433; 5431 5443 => 0.000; 11.9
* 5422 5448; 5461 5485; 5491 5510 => 0.032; 12.3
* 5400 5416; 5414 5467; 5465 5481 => -0.015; 11.8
